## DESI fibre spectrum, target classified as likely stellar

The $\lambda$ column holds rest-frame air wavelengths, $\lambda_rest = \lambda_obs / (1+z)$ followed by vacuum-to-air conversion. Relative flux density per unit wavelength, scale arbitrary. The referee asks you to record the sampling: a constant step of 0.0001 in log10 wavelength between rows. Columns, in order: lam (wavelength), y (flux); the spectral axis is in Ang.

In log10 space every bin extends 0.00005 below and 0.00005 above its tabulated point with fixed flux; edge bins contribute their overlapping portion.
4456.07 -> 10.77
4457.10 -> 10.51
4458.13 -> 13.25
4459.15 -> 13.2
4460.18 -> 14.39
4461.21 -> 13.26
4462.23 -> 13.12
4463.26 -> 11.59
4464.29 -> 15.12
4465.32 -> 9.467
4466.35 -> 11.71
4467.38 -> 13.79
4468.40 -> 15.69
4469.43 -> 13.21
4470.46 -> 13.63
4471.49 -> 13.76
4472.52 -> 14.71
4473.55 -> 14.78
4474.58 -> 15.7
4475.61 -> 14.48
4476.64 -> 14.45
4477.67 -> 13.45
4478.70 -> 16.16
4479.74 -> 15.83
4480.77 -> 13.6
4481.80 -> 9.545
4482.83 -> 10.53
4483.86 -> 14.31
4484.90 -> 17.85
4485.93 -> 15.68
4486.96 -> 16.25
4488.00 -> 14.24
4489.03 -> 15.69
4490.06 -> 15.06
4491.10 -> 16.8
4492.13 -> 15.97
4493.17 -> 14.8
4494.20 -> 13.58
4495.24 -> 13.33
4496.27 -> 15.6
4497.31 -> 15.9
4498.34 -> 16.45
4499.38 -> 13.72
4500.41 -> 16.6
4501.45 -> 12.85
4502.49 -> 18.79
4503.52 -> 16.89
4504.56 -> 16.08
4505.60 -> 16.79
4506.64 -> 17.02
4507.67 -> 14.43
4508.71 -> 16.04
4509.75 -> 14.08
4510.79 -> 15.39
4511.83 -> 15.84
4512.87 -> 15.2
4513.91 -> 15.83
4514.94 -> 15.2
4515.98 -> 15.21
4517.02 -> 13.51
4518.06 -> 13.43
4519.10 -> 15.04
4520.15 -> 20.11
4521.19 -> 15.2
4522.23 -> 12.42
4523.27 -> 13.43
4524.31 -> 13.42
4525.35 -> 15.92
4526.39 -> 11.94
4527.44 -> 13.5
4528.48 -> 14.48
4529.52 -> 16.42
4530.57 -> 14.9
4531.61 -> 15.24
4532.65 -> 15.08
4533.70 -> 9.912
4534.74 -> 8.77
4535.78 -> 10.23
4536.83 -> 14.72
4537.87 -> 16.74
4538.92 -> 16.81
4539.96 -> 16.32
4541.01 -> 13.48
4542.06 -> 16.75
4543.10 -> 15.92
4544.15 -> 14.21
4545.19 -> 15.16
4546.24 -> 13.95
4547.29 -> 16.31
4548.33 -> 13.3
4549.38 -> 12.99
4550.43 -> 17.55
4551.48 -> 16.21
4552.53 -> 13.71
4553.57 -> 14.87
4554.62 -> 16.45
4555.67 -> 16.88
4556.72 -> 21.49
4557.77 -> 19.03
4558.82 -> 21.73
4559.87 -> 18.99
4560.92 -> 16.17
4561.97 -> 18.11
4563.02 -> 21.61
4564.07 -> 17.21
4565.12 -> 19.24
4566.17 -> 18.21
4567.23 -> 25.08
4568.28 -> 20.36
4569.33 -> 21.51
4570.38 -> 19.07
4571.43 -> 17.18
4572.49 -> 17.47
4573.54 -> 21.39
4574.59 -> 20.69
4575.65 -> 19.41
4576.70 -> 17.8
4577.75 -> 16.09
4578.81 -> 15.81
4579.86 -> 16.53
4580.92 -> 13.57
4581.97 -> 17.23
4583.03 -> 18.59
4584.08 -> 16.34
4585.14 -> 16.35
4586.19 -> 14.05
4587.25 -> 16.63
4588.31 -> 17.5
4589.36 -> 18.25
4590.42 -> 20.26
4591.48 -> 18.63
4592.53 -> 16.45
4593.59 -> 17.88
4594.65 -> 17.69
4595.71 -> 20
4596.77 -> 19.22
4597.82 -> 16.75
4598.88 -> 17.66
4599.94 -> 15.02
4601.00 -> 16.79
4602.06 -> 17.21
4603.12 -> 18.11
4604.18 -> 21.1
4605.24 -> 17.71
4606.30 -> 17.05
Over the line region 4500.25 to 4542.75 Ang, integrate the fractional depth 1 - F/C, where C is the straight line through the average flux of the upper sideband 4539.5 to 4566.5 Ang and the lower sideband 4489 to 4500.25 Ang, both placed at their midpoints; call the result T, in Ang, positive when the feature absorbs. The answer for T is 2.8 Ang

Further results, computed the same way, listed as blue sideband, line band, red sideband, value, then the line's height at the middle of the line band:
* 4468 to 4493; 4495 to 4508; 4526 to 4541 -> -1.31 Ang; 14.4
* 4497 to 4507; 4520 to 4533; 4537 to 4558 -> 1.10 Ang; 16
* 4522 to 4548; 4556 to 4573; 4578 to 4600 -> -3.91 Ang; 15.9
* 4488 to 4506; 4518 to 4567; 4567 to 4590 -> 3.57 Ang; 16.9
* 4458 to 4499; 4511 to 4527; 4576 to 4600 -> 0.58 Ang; 15.3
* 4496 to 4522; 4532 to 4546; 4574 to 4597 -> 1.87 Ang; 16.3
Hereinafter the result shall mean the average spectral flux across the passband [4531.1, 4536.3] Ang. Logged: 11.9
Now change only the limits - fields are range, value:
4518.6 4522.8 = 15.6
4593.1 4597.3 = 18.7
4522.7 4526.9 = 13.7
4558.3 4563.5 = 19.3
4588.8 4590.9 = 19.2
